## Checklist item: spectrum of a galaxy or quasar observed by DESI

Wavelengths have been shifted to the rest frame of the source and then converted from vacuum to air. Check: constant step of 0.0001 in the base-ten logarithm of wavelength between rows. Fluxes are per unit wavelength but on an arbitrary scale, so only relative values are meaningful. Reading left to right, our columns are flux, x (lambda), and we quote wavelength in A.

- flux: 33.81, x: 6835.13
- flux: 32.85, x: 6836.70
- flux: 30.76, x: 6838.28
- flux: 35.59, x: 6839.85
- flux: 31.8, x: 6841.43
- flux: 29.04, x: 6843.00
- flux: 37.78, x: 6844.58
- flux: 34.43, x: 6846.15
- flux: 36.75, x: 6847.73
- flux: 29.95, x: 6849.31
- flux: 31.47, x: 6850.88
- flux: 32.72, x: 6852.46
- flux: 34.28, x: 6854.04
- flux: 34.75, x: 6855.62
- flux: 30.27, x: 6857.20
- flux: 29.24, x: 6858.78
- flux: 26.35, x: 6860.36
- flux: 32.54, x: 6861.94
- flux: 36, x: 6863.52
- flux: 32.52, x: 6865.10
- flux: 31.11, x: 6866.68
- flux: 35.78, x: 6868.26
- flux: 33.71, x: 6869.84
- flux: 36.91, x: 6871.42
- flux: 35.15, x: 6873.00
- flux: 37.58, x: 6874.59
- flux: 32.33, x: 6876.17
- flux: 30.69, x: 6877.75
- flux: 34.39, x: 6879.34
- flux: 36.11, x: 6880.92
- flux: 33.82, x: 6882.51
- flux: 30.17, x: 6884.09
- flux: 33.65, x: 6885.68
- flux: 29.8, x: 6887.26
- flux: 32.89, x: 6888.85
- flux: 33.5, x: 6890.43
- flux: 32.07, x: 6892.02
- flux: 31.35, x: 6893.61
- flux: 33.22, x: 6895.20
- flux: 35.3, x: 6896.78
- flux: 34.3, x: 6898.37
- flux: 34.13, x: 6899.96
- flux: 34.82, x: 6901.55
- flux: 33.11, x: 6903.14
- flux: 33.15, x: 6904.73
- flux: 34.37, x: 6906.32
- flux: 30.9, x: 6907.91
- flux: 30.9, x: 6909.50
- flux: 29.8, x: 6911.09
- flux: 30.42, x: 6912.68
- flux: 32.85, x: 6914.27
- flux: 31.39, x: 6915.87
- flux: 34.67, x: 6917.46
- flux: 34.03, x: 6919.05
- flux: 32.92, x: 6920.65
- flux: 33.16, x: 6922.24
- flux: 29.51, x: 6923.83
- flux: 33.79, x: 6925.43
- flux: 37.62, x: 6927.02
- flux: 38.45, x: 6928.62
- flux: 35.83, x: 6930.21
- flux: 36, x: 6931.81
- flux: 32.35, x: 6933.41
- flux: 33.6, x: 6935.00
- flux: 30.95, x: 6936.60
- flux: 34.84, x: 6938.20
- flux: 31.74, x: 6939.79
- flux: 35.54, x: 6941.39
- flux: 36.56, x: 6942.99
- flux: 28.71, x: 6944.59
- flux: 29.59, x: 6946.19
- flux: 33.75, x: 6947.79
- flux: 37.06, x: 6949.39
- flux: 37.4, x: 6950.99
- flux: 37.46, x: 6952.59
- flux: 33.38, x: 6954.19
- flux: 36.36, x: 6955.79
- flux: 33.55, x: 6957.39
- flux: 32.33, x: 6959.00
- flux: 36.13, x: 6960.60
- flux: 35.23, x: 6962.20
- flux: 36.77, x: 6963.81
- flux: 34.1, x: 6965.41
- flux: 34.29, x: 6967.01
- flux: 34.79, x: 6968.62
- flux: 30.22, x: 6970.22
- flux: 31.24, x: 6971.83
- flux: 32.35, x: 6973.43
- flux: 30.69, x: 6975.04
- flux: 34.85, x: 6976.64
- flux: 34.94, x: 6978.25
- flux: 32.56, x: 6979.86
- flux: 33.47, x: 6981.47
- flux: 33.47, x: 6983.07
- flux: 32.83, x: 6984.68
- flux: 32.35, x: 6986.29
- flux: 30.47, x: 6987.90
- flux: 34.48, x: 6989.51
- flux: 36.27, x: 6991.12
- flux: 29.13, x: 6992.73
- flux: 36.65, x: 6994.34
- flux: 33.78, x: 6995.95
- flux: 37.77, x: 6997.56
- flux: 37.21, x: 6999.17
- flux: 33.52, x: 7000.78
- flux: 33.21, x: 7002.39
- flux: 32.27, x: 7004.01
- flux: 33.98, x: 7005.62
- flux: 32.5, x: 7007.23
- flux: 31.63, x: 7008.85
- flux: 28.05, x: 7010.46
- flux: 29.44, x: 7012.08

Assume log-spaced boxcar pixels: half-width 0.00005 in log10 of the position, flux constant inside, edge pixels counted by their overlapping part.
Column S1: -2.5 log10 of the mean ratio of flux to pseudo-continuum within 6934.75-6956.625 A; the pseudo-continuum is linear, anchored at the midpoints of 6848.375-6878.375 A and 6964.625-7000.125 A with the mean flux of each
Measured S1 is -0.02 mag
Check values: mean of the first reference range 32.8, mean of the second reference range 33.5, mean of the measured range 34.1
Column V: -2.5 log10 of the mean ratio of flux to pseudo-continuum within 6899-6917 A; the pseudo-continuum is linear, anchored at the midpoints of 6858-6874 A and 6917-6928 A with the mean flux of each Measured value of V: 0.037 mag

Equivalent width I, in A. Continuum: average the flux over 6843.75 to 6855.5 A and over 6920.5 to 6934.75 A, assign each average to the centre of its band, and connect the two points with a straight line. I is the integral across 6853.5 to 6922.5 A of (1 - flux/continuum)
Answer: 2.5 A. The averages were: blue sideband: 33.9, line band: 33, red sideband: 34.5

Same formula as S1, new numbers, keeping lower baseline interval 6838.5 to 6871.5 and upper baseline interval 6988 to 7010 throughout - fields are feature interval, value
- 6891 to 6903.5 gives -0.01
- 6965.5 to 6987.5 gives 0.02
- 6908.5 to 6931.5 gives 0.00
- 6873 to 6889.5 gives -0.01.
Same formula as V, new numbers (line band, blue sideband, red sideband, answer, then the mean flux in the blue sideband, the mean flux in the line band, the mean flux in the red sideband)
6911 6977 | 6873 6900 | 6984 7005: -0.01 mag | 33.3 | 33.8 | 33.8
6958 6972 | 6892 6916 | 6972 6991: -0.03 mag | 32.7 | 34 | 33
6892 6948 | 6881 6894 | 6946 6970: 0.01 mag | 32.4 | 33.2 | 34.8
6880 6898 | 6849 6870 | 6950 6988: -0.01 mag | 32.2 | 33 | 33.9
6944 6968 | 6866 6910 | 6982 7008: -0.03 mag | 33.4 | 34.5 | 33.8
